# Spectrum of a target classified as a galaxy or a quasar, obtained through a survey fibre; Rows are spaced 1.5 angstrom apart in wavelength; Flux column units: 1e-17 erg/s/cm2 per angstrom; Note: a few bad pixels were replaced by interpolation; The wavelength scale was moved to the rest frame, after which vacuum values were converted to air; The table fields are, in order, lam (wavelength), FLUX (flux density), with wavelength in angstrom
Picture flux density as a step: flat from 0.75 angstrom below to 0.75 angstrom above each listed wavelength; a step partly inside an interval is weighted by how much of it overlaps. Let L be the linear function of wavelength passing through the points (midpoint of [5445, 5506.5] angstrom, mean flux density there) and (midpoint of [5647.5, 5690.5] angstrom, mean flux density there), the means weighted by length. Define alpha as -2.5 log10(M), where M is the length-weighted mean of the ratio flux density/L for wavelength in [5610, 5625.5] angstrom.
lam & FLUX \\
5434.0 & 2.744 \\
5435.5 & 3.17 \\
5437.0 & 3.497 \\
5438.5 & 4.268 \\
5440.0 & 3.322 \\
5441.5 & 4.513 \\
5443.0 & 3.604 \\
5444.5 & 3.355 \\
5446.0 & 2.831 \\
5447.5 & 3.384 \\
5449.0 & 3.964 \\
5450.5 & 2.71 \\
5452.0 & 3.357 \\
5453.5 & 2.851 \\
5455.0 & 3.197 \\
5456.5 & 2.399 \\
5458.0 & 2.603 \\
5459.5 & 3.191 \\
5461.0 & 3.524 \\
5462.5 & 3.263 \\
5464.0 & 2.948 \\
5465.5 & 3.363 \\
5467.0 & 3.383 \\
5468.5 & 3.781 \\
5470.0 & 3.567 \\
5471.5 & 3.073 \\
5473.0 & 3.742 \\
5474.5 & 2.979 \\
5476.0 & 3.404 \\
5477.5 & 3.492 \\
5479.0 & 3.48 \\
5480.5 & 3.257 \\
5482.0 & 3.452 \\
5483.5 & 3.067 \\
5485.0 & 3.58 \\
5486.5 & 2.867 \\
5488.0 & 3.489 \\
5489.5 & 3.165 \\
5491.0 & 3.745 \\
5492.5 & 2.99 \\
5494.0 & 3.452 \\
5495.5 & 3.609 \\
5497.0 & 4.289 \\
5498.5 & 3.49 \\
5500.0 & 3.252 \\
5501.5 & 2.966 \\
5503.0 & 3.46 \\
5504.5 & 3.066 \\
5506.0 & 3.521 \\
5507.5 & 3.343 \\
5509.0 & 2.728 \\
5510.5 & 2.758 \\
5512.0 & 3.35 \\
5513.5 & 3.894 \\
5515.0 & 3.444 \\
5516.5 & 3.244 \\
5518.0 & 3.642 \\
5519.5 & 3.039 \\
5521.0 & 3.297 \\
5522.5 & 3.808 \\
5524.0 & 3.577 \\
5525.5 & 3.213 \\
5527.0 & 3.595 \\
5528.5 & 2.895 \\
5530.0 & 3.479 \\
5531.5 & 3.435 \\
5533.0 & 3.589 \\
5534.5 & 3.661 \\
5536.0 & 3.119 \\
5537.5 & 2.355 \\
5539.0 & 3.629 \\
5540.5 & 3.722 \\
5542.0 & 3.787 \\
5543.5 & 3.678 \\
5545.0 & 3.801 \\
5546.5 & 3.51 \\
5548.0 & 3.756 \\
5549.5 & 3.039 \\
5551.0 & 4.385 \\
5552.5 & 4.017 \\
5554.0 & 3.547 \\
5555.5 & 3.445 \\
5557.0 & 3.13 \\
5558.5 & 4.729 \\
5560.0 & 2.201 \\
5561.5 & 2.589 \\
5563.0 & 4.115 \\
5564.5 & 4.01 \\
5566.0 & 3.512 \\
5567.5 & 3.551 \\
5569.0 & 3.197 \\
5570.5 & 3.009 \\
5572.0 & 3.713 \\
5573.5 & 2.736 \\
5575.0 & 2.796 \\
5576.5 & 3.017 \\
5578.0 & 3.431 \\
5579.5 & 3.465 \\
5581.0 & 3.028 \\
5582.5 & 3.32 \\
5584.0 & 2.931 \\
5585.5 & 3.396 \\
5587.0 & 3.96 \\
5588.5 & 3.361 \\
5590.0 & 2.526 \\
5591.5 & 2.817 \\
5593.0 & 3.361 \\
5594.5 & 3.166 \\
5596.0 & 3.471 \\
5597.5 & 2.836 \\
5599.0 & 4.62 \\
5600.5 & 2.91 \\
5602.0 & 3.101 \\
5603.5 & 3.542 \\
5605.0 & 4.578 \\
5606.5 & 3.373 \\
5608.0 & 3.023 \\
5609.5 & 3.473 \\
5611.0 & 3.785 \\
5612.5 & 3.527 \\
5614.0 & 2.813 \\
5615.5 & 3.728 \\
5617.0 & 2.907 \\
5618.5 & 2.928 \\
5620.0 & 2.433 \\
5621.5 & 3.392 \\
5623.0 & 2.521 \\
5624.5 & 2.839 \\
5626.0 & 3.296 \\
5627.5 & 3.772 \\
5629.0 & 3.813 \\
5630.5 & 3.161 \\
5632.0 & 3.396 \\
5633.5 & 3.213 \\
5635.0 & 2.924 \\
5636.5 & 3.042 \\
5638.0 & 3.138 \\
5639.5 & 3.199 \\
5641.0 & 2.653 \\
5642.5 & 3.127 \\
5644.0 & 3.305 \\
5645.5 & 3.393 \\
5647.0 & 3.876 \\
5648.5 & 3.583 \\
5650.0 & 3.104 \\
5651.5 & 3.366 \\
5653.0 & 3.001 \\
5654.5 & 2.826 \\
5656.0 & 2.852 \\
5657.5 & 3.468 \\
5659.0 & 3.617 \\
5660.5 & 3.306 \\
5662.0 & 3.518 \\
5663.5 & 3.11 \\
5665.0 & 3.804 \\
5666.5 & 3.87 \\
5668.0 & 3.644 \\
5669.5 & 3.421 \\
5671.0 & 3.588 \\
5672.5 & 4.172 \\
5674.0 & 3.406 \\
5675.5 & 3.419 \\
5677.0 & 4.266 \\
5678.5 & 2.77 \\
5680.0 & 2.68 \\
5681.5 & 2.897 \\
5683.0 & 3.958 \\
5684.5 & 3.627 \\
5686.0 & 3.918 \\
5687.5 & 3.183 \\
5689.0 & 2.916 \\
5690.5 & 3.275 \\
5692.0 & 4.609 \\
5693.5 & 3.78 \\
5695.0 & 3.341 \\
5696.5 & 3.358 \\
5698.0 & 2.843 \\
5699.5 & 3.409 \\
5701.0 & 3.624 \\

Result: 0.09 mag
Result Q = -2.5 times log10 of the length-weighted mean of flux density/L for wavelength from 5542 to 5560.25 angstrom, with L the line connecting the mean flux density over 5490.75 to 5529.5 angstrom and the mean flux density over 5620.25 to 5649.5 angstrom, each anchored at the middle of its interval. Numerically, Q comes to -0.10 mag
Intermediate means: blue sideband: 3.37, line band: 3.65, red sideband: 3.23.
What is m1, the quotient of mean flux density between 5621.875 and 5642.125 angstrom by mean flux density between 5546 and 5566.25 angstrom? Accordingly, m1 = 0.88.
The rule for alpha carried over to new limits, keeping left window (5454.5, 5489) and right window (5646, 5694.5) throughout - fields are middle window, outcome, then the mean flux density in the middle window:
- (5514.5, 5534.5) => -0.03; 3.41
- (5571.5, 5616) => 0.02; 3.32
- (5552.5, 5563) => -0.01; 3.39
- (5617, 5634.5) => 0.09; 3.15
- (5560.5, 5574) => 0.00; 3.37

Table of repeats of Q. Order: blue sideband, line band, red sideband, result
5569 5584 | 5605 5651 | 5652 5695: 0.023 mag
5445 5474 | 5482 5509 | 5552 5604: -0.036 mag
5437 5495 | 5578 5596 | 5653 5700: 0.054 mag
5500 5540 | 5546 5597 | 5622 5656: -0.030 mag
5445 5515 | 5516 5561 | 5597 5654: -0.060 mag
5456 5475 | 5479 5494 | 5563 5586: -0.021 mag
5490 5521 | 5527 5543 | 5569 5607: -0.015 mag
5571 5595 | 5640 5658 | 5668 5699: 0.055 mag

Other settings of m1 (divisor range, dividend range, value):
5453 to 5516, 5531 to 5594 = 1.03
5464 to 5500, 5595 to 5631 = 0.98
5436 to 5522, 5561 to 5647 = 0.98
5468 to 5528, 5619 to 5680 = 0.98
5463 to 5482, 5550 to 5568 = 1.07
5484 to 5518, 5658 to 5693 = 1.05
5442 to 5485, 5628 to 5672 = 1.02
